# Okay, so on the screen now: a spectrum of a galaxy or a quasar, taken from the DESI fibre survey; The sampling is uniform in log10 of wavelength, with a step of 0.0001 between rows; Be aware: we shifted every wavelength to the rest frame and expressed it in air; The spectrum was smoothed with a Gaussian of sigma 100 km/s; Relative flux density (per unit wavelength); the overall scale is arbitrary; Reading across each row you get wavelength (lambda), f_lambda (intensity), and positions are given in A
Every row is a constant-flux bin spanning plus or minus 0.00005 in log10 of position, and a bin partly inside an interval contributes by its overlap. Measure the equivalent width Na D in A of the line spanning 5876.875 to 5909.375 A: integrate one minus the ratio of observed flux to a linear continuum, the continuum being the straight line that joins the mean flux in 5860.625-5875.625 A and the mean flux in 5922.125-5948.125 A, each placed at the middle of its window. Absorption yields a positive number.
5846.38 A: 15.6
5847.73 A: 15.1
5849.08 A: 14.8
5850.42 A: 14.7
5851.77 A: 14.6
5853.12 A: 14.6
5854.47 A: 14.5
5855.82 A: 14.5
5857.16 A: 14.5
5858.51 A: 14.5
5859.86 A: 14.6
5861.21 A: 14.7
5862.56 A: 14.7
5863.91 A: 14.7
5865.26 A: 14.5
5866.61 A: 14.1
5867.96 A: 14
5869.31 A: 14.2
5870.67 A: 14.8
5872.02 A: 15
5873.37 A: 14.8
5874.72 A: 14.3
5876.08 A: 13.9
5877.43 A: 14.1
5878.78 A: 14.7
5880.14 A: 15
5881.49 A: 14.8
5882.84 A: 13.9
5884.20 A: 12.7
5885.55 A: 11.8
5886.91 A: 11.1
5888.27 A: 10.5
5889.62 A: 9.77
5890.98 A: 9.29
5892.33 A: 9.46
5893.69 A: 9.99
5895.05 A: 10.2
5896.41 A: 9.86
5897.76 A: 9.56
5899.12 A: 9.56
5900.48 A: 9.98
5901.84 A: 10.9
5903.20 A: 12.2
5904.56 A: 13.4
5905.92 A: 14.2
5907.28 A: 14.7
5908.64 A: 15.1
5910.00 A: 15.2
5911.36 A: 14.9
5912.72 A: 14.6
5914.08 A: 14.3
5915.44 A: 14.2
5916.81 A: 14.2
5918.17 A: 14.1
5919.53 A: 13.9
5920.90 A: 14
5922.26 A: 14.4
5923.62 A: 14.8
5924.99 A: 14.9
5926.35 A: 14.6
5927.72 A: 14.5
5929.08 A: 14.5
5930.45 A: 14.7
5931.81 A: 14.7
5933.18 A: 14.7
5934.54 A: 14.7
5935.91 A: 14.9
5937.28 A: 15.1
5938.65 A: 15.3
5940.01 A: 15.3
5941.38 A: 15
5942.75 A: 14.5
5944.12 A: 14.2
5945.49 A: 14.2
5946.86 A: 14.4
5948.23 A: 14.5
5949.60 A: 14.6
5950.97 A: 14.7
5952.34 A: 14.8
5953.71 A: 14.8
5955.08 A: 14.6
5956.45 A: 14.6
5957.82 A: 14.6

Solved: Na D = 5.88 A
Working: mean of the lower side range 14.5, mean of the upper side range 14.7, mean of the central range 11.9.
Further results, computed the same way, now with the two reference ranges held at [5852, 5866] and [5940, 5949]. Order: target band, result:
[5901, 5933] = 0.73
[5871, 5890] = 1.53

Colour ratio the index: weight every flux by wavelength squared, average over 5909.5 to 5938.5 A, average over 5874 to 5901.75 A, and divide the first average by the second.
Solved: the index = 1.3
